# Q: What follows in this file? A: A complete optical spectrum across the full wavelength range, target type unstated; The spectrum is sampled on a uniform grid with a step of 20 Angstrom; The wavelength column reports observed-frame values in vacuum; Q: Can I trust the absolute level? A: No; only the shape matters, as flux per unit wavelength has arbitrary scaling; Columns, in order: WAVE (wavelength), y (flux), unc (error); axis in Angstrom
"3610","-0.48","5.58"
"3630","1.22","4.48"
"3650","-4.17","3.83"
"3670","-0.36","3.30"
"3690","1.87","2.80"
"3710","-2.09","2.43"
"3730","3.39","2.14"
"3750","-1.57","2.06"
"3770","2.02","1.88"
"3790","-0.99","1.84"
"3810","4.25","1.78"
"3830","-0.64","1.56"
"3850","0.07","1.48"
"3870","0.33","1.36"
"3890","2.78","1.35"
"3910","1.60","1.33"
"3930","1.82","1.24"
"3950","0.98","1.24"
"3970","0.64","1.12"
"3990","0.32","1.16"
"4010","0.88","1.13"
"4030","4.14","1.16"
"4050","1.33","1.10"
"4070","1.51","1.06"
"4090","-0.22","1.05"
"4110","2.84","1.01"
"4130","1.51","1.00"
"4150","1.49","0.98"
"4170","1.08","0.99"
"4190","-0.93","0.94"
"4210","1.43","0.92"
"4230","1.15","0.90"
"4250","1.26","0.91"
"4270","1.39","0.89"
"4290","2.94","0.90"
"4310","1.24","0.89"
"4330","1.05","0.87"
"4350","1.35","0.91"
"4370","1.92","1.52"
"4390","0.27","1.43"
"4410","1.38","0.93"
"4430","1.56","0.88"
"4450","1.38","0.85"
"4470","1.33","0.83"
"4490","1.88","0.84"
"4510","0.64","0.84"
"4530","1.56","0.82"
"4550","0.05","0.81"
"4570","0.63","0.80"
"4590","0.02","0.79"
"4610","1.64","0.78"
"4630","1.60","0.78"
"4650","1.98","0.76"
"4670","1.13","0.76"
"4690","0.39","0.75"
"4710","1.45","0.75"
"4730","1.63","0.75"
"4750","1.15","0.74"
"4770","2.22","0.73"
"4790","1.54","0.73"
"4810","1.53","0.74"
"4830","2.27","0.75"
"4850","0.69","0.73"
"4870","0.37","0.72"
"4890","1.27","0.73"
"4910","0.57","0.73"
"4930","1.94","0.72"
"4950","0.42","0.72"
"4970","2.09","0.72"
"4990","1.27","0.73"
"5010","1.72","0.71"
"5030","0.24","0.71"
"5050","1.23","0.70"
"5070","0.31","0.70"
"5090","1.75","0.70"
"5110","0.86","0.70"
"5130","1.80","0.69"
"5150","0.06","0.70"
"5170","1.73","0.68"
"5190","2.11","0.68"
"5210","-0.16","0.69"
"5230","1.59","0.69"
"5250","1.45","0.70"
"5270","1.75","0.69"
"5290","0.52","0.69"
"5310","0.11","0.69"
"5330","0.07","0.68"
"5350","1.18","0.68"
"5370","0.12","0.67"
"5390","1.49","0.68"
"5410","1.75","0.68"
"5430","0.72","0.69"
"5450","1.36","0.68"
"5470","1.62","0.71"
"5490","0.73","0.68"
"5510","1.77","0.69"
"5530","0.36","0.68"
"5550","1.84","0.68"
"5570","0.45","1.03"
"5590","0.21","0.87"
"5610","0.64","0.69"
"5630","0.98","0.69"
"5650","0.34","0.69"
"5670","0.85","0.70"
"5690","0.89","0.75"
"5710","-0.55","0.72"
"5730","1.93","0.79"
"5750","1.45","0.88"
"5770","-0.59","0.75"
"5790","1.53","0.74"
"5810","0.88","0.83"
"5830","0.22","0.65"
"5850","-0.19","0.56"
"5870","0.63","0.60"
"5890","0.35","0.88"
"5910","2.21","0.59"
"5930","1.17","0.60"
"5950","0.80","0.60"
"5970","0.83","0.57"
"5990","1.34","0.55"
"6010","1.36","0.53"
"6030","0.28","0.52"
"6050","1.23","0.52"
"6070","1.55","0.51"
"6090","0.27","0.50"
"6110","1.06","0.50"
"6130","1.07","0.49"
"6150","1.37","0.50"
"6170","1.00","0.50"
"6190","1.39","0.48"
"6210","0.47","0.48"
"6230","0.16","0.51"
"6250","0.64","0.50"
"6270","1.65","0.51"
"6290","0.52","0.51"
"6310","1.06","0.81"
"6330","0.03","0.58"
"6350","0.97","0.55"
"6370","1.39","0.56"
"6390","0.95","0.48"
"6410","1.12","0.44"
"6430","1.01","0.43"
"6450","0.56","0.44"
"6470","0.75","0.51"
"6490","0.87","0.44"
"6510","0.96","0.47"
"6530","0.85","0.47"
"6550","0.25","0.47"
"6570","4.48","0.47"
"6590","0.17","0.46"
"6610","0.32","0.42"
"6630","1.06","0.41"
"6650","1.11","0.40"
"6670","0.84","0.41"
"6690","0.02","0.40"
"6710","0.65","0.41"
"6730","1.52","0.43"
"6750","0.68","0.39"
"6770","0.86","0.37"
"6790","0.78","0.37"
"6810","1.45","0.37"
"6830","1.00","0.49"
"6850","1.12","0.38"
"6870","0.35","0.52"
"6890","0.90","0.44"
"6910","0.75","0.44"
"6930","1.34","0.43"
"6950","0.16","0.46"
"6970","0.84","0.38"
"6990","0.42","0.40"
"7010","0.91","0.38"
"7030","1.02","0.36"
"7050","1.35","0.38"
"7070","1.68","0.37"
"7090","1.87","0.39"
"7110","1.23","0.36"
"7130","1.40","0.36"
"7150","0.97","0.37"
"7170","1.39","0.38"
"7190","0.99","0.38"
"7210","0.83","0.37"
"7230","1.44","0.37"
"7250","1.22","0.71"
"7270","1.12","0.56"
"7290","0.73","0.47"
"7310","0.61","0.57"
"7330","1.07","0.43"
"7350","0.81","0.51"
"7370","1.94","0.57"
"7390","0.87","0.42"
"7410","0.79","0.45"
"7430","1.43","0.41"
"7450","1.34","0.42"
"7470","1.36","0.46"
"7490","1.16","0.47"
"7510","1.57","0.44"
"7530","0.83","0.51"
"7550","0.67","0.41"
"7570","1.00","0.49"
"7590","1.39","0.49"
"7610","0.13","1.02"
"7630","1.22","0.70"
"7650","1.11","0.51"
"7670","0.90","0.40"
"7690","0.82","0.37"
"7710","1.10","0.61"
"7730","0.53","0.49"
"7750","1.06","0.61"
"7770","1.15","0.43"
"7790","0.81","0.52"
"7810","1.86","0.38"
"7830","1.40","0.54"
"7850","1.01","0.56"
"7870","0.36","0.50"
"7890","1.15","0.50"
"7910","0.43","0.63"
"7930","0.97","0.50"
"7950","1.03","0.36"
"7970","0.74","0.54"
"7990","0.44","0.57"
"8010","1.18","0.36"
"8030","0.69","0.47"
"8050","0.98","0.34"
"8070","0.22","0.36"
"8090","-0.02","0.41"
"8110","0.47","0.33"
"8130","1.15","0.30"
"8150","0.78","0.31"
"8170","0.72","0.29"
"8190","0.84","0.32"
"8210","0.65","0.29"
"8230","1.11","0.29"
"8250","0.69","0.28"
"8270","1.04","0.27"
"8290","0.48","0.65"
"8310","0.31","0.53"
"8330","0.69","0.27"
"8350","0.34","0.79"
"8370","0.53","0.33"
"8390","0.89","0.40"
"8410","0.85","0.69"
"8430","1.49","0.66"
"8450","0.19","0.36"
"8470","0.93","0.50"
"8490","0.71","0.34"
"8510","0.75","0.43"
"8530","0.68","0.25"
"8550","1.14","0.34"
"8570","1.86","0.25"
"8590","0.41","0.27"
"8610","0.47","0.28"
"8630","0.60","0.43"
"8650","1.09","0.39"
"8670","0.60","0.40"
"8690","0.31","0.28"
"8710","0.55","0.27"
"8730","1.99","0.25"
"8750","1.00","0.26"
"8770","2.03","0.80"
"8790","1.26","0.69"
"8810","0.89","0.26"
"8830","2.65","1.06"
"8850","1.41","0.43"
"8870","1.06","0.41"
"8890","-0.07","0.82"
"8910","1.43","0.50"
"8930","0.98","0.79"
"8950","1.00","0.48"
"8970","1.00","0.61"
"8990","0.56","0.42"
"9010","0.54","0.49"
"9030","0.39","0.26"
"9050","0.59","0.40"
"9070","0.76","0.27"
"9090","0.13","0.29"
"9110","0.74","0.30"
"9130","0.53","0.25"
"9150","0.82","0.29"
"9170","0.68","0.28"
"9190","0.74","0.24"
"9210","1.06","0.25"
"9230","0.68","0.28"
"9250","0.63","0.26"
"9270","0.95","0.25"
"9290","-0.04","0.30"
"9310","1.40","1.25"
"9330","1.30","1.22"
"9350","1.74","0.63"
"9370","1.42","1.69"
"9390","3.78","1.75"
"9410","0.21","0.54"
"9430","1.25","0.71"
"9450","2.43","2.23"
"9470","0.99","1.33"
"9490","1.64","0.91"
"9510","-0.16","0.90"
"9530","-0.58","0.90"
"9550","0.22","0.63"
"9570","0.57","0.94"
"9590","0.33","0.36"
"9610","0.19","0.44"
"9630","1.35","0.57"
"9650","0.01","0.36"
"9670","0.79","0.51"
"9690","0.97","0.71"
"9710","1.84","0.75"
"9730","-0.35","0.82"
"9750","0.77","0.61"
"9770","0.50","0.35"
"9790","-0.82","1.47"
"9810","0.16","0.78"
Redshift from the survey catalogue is 0.761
